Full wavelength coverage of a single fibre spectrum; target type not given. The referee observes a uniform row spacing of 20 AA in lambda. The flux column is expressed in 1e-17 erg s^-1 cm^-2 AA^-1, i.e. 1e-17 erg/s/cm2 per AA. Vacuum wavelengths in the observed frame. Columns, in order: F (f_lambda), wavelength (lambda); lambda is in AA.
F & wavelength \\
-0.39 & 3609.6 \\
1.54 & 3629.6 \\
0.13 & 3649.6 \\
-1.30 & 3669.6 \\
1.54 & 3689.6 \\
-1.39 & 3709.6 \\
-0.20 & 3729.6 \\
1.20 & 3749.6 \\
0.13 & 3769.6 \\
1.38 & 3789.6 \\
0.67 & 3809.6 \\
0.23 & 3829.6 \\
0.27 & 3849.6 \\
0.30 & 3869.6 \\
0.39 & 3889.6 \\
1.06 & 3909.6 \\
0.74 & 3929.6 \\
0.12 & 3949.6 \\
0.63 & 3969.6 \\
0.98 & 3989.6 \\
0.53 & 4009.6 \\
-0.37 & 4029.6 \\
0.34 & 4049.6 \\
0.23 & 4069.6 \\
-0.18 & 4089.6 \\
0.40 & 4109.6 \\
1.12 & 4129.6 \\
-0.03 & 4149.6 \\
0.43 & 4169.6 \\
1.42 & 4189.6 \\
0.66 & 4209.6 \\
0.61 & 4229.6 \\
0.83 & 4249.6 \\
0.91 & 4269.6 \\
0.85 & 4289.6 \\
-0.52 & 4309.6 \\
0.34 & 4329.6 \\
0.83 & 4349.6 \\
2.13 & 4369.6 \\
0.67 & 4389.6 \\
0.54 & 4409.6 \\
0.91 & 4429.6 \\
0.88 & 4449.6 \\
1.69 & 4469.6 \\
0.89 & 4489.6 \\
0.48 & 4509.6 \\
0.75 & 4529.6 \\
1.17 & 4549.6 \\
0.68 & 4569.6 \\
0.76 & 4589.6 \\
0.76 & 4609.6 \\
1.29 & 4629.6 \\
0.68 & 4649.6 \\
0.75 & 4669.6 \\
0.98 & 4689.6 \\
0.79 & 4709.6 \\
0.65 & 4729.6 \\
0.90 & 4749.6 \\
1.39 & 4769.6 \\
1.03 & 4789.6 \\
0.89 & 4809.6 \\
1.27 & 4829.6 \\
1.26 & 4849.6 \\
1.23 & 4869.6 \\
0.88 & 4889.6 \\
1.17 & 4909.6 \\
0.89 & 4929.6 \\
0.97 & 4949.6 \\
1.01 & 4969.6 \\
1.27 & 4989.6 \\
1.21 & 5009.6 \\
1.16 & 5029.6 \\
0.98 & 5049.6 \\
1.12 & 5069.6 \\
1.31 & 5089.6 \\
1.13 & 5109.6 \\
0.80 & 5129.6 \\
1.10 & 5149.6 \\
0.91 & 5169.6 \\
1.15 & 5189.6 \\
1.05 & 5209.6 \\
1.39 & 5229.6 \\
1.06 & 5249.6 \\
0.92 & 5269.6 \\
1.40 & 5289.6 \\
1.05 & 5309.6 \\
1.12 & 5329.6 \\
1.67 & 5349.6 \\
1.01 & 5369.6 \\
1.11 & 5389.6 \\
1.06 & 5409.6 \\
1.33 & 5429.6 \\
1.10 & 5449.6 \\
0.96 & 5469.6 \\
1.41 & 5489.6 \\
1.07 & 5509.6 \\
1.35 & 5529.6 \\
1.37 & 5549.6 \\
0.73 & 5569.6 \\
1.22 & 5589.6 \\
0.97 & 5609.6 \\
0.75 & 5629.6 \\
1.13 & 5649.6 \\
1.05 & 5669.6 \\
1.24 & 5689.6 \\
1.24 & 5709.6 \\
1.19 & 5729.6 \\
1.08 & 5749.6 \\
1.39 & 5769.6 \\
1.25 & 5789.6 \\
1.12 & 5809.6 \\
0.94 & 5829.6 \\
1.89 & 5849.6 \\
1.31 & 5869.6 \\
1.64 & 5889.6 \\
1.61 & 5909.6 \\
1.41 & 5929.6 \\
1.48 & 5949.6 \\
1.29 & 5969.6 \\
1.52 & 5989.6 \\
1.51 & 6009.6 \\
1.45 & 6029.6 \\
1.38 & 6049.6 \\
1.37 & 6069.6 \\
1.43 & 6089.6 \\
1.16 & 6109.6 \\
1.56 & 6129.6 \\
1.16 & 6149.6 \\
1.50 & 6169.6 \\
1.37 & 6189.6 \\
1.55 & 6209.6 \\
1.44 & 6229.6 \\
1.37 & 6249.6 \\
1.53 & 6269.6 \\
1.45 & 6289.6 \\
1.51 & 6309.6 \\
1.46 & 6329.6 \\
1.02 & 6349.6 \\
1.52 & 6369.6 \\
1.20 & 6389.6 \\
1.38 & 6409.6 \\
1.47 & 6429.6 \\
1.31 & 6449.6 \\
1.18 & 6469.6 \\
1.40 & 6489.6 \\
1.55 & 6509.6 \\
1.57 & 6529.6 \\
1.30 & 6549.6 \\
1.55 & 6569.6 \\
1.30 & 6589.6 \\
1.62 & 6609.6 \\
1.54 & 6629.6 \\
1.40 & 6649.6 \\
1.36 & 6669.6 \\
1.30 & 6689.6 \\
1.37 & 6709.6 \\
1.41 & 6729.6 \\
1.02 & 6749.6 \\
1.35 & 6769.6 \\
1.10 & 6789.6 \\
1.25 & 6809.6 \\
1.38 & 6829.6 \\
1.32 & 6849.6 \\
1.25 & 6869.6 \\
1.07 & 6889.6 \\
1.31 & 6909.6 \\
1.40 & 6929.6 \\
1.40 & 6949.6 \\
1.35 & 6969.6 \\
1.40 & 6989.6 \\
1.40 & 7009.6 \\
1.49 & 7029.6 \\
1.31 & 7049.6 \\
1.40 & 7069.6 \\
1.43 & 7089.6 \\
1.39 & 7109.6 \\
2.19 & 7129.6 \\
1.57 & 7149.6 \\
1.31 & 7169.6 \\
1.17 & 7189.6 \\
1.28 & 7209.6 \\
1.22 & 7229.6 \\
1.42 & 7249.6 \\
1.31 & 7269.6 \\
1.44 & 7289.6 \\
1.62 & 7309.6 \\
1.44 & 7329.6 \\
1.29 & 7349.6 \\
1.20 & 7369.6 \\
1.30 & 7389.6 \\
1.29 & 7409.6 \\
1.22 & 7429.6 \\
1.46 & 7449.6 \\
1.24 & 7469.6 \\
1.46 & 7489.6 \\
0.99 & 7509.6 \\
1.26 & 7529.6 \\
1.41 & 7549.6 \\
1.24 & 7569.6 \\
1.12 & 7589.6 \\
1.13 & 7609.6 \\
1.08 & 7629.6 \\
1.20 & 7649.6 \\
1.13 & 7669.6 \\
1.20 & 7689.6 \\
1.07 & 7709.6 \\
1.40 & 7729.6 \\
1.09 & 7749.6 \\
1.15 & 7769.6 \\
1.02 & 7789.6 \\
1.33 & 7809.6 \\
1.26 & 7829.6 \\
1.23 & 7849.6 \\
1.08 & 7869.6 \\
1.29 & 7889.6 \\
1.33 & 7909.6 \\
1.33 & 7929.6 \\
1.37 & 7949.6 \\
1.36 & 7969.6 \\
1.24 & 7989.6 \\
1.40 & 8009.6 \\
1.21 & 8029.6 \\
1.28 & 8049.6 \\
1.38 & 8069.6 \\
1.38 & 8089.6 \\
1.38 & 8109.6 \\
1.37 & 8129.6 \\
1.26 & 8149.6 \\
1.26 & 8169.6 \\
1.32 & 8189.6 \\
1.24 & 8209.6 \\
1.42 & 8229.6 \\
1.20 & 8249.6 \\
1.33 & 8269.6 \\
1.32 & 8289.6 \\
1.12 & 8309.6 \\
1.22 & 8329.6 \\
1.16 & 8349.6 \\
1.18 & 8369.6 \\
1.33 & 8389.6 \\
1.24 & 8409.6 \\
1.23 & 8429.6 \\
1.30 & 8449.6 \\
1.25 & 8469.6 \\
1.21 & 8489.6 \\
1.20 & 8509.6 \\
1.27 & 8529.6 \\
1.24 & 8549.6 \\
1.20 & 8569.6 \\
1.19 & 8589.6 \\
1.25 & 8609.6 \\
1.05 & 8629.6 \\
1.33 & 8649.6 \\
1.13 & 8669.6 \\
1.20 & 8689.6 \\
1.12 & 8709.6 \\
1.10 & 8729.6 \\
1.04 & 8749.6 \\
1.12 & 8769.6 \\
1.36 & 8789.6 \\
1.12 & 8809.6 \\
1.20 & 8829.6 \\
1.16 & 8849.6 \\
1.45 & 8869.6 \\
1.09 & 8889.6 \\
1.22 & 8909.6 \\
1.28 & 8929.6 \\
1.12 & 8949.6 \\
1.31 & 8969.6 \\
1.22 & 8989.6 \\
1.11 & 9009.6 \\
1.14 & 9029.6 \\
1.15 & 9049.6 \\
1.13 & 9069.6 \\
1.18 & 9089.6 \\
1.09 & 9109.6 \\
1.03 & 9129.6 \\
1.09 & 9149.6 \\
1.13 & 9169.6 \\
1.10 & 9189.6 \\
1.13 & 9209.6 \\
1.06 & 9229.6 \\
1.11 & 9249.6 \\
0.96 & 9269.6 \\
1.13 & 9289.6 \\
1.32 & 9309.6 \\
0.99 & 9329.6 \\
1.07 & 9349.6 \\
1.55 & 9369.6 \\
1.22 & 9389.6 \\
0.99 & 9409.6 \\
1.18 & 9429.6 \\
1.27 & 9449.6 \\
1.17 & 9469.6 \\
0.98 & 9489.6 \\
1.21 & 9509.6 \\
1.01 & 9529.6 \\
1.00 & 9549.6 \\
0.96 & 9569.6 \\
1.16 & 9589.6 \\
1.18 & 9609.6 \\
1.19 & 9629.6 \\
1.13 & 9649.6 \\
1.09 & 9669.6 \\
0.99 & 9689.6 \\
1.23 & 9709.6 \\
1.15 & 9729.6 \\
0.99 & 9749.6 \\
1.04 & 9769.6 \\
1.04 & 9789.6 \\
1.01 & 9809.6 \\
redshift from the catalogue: 0.09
